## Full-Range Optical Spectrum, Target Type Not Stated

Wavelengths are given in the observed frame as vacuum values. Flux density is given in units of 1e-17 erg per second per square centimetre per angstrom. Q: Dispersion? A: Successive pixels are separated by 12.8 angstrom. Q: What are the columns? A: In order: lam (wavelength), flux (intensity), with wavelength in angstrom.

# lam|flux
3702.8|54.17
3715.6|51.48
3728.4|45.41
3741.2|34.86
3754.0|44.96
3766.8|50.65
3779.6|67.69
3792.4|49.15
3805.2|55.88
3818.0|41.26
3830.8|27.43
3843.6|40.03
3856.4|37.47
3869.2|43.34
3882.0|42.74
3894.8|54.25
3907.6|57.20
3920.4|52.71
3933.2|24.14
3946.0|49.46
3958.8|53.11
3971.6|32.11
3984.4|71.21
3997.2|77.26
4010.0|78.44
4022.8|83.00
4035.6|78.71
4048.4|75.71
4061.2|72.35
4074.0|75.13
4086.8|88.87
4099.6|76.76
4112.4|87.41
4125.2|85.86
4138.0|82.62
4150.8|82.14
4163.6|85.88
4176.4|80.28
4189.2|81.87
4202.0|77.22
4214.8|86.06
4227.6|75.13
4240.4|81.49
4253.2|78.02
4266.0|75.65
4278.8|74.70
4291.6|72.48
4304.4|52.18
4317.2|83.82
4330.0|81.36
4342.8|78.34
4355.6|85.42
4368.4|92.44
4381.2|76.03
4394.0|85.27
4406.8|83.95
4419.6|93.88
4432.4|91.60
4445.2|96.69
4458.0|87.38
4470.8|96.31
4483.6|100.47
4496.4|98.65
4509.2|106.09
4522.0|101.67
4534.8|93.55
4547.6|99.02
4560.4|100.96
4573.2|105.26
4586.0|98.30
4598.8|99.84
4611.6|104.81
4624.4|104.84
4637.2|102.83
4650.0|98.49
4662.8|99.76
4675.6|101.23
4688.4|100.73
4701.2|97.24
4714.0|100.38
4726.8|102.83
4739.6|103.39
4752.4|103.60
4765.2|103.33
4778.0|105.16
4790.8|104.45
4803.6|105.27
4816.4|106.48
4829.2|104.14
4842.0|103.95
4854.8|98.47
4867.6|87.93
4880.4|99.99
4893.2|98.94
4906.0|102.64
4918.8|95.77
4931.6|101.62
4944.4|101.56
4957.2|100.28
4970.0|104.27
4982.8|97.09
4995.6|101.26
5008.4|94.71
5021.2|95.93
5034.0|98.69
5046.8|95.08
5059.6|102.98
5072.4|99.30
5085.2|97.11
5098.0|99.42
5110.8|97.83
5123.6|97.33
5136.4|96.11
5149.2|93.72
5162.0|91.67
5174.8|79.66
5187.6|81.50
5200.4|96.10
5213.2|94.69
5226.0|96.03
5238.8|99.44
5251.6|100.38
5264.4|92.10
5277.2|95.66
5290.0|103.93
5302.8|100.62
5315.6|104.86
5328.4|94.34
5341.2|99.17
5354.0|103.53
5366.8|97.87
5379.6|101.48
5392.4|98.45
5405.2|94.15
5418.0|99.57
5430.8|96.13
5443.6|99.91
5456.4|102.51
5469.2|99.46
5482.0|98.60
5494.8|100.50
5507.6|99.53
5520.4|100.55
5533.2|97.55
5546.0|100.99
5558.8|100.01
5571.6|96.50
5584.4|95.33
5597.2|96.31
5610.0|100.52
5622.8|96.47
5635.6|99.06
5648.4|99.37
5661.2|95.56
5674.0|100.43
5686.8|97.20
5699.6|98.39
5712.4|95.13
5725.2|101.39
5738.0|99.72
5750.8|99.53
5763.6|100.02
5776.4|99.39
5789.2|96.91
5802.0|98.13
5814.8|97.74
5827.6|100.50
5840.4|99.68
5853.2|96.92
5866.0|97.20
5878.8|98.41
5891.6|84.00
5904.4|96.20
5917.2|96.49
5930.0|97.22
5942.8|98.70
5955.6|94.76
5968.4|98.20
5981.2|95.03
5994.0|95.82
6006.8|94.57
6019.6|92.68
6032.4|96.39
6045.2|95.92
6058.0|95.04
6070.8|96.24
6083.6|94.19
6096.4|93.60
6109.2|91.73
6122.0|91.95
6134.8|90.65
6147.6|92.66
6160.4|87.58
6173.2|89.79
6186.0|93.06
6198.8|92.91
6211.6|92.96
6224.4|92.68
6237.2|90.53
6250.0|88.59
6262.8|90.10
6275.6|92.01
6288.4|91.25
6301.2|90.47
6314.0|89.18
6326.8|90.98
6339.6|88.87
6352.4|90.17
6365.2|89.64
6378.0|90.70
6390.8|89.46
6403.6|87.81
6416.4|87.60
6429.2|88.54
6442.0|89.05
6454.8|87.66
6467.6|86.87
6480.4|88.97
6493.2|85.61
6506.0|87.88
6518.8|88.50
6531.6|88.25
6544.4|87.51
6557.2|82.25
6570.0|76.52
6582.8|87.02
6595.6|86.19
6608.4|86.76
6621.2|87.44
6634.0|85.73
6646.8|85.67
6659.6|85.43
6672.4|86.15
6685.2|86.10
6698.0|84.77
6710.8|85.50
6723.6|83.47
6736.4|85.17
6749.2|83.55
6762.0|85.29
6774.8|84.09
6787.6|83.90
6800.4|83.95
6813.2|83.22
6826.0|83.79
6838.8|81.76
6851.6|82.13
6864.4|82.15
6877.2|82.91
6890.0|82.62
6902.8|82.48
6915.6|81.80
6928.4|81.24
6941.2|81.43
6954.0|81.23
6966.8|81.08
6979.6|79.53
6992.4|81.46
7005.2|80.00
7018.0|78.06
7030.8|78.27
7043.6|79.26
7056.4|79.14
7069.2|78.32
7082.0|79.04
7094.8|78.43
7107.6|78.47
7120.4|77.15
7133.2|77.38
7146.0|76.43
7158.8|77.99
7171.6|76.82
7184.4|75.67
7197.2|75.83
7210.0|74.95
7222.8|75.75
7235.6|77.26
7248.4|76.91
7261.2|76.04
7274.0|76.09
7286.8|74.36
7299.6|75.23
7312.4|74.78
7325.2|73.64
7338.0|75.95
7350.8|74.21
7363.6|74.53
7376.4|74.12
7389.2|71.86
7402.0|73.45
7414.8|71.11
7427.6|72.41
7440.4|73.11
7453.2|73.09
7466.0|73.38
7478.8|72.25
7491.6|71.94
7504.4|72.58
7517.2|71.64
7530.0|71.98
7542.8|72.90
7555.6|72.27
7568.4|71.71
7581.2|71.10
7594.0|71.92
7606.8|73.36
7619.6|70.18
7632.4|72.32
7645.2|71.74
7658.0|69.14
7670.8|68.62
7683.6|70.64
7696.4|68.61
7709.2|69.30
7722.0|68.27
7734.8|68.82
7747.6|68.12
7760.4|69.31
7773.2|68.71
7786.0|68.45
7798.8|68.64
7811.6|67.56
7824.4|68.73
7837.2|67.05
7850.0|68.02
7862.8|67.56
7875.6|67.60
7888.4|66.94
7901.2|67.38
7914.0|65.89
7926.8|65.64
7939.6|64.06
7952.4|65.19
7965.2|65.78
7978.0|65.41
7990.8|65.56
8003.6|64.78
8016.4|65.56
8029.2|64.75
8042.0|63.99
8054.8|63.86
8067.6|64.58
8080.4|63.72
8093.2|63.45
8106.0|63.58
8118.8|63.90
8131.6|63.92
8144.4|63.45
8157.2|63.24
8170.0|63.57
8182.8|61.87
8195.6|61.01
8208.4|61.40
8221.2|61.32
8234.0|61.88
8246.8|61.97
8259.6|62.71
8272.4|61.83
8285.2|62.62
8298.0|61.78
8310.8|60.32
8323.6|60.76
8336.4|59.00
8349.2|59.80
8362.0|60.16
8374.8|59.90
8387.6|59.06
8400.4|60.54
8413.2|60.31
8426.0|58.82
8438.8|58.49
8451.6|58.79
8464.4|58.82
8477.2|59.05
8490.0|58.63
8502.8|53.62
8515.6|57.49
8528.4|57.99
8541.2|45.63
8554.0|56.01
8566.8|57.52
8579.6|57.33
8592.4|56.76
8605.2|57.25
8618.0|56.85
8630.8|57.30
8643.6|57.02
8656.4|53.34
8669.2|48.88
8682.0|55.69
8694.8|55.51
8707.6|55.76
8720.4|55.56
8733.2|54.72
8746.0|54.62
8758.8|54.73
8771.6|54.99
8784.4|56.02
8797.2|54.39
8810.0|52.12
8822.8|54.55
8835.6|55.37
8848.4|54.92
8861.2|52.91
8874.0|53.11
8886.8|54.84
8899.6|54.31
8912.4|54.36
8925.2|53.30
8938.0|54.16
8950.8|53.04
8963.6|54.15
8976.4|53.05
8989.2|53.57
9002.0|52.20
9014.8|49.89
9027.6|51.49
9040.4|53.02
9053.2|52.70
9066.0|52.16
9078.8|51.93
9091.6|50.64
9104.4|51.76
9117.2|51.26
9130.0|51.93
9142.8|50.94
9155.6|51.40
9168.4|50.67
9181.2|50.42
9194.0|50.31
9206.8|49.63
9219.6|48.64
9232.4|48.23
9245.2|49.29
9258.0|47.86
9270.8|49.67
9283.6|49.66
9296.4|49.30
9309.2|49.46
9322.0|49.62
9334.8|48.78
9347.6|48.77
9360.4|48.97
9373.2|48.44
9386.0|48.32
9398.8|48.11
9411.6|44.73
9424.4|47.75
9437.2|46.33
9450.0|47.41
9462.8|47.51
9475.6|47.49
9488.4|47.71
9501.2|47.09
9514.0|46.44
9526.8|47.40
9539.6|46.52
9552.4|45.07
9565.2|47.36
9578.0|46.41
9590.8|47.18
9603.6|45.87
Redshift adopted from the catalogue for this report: 0.000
